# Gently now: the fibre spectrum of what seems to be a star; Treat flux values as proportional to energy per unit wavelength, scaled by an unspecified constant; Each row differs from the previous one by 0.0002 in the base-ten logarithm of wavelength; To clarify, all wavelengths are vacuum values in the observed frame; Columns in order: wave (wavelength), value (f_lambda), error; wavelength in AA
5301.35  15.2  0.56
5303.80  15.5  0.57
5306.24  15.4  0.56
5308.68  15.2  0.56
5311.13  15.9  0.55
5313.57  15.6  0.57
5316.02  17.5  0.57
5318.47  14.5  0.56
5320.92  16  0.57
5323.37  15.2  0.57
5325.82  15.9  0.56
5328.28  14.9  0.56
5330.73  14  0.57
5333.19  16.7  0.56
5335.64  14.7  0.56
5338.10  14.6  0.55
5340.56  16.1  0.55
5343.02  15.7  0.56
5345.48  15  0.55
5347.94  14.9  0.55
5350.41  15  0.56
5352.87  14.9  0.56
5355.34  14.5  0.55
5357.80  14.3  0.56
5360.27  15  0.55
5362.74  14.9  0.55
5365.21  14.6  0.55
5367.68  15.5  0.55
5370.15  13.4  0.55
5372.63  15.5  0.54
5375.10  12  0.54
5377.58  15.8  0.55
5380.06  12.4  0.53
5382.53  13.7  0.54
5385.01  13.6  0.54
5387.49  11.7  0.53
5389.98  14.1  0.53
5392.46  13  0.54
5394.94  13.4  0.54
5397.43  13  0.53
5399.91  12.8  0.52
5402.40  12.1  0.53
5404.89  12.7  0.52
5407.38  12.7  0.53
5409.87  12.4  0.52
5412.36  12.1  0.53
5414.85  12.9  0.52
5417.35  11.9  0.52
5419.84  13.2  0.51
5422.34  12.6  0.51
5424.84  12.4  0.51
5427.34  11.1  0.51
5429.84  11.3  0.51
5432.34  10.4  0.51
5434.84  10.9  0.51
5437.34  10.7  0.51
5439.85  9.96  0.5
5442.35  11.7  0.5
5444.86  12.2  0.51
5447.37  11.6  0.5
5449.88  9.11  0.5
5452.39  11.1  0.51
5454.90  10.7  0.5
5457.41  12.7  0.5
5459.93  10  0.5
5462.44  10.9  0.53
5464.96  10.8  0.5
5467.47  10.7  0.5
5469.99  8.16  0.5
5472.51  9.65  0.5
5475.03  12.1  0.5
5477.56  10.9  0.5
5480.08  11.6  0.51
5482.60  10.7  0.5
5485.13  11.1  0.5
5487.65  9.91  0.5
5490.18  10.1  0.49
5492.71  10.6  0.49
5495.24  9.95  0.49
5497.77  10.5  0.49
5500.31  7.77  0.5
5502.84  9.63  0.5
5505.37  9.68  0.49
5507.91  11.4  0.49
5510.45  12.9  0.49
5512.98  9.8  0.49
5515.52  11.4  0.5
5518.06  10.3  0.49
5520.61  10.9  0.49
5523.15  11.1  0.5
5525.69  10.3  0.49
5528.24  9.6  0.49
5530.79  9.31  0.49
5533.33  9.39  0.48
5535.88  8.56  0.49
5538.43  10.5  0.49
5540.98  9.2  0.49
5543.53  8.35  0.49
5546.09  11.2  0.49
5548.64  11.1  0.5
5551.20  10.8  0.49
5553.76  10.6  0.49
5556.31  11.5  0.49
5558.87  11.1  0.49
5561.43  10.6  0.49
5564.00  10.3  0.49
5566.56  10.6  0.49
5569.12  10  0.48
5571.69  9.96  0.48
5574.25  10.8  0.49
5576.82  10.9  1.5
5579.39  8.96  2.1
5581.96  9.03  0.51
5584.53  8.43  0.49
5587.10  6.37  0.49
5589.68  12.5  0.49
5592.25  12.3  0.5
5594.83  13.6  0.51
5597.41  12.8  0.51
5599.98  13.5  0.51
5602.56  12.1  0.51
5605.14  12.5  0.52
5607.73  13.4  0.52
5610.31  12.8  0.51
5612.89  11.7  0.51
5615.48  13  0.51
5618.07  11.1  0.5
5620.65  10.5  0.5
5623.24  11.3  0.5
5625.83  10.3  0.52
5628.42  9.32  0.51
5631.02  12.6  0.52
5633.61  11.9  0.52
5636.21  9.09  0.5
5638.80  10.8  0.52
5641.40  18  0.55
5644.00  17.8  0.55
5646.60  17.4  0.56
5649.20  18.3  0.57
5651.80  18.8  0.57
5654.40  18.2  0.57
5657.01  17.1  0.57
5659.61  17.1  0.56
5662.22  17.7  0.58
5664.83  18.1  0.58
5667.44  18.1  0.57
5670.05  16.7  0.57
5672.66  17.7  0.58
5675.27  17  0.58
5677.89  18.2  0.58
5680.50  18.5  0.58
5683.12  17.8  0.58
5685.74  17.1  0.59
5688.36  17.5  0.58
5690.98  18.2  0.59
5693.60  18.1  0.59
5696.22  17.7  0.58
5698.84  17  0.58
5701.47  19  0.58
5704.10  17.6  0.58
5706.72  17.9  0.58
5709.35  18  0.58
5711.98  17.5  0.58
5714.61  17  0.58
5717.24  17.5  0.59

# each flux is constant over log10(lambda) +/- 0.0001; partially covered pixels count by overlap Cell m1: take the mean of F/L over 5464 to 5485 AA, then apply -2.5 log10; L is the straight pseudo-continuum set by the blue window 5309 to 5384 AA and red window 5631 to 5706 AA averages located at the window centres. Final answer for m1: 0.43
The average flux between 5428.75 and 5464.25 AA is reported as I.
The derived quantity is 10.9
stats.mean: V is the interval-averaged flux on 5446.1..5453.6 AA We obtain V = 10.6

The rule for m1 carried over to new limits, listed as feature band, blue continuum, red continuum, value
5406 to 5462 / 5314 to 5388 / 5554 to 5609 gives 0.17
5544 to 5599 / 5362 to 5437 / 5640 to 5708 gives 0.44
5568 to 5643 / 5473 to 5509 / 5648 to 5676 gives 0.32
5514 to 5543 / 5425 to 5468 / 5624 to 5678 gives 0.27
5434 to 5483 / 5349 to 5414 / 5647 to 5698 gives 0.34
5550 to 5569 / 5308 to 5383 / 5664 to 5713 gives 0.48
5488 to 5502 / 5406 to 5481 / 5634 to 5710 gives 0.28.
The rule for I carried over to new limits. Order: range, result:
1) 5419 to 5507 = 10.7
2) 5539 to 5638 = 10.9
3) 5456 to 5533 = 10.5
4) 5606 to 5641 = 11.6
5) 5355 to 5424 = 13.4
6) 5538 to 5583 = 10.3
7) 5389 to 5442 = 12.2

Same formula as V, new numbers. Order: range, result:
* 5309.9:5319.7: 15.9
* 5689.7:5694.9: 18.2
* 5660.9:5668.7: 18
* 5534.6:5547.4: 9.57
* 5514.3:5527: 10.8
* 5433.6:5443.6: 10.8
